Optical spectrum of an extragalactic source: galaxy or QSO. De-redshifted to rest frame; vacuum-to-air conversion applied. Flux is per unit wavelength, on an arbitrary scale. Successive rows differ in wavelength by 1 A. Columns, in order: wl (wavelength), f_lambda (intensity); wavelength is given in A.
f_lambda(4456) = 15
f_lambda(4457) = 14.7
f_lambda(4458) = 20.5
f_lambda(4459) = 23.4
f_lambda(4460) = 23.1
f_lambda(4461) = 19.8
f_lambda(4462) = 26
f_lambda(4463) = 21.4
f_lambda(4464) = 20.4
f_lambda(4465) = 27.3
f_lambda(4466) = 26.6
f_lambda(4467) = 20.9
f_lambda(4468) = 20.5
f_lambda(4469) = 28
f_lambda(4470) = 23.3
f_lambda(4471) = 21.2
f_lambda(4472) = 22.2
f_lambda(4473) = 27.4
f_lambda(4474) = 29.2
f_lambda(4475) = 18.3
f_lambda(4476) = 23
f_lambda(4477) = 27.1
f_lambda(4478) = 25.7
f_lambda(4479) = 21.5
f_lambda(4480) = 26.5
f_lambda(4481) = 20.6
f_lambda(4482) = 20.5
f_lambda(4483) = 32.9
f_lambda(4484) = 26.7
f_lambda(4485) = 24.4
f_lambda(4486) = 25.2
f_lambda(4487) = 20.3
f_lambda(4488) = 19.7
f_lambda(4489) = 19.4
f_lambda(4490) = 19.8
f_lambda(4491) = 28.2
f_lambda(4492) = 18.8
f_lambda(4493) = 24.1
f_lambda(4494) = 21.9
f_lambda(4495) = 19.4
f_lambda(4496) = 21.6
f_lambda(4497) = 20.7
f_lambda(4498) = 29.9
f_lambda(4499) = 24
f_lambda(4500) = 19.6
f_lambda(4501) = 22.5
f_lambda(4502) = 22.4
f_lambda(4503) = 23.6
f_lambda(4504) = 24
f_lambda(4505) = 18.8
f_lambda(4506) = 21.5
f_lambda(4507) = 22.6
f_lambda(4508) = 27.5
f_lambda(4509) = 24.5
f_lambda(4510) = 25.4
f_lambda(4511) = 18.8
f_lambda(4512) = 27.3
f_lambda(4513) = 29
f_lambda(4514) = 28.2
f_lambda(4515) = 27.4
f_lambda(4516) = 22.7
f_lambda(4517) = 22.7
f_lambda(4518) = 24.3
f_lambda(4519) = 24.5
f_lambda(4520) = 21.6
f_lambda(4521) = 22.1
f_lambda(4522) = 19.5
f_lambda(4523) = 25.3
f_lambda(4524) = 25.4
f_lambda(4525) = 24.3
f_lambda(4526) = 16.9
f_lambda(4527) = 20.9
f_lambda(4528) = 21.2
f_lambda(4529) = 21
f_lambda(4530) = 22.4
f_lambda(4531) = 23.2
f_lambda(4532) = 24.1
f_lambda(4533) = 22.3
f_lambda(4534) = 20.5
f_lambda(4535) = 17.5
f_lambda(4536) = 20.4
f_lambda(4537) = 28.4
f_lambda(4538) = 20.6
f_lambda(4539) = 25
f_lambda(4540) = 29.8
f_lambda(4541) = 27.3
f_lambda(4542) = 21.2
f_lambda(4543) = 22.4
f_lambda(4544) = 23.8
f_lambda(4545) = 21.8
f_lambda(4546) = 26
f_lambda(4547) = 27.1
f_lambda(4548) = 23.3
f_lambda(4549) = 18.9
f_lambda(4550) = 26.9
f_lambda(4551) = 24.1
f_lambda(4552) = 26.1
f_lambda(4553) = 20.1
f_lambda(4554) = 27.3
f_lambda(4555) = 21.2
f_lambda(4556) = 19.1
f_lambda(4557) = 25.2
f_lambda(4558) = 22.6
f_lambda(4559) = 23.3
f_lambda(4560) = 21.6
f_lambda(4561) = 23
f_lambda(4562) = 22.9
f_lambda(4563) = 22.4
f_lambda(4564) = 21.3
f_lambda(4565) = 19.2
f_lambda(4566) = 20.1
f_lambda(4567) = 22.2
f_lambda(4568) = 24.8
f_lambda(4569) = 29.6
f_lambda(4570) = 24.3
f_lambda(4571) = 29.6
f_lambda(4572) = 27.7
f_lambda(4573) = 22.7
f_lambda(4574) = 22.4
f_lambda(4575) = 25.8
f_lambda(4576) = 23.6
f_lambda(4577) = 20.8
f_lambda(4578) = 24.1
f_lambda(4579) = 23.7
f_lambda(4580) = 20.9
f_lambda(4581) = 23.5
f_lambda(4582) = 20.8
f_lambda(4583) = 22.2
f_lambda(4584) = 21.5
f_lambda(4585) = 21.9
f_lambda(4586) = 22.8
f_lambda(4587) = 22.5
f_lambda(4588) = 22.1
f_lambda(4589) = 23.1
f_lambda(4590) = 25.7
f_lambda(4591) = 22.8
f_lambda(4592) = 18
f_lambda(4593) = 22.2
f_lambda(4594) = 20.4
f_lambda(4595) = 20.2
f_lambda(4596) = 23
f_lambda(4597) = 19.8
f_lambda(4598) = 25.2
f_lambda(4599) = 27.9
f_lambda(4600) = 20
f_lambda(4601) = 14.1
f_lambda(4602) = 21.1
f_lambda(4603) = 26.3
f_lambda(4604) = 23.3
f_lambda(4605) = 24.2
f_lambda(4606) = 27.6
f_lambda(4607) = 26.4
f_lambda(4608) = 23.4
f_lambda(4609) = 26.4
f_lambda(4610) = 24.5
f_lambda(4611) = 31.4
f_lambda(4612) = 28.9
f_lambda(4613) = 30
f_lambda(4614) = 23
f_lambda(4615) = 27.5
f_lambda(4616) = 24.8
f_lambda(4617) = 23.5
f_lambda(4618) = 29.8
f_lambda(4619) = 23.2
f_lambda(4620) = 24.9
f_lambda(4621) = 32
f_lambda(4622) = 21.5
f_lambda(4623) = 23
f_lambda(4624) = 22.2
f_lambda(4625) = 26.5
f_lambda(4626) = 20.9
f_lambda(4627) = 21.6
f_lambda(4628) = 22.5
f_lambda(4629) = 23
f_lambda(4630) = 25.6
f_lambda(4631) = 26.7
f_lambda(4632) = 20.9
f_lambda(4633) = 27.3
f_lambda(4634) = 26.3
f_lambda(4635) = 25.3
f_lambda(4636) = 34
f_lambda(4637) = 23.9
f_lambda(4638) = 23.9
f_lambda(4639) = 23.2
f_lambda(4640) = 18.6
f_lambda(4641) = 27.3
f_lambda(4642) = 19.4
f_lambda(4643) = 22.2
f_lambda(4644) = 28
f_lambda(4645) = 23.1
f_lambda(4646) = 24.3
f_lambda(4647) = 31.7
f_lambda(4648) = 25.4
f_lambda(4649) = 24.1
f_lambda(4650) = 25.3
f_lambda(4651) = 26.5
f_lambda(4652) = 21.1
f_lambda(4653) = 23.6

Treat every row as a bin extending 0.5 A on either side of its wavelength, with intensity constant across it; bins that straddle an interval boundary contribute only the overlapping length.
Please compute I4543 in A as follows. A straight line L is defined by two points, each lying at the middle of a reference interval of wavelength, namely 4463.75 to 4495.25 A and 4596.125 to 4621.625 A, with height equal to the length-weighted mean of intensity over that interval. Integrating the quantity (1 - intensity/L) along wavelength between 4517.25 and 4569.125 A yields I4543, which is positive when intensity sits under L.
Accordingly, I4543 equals 2.9 A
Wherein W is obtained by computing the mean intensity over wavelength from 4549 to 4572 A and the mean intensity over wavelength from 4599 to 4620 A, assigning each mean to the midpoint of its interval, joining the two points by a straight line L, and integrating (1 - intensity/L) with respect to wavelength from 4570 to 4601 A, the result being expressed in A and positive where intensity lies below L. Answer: 1.9 A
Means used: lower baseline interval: 23.5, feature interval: 22.8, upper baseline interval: 25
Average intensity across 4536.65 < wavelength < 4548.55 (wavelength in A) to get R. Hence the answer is 24.7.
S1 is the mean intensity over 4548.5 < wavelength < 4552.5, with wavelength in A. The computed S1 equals 24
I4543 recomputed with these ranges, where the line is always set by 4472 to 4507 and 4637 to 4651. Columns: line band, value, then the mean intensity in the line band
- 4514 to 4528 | 0.2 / 23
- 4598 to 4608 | 0.2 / 23.5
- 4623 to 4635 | 0.2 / 24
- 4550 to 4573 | 0.2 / 23.6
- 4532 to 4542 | 0.1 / 23.4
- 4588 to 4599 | 0.8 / 22.3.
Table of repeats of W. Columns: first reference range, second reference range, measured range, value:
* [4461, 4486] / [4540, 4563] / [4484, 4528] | 1.5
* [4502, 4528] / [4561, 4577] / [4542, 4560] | 0.2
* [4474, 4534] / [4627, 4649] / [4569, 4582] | -0.1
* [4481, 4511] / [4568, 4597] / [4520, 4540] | 0.6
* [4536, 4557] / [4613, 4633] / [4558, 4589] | 1.4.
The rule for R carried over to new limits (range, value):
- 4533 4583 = 23.4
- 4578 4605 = 22.2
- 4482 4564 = 23.2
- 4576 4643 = 23.8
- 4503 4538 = 23.1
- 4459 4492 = 23.6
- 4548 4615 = 23.4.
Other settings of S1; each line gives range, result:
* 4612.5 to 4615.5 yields 26.8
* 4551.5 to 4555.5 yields 23.7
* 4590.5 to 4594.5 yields 20.9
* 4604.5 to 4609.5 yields 25.6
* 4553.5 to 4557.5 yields 23.2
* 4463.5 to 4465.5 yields 23.9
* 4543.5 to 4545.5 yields 22.8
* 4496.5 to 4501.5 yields 23.3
